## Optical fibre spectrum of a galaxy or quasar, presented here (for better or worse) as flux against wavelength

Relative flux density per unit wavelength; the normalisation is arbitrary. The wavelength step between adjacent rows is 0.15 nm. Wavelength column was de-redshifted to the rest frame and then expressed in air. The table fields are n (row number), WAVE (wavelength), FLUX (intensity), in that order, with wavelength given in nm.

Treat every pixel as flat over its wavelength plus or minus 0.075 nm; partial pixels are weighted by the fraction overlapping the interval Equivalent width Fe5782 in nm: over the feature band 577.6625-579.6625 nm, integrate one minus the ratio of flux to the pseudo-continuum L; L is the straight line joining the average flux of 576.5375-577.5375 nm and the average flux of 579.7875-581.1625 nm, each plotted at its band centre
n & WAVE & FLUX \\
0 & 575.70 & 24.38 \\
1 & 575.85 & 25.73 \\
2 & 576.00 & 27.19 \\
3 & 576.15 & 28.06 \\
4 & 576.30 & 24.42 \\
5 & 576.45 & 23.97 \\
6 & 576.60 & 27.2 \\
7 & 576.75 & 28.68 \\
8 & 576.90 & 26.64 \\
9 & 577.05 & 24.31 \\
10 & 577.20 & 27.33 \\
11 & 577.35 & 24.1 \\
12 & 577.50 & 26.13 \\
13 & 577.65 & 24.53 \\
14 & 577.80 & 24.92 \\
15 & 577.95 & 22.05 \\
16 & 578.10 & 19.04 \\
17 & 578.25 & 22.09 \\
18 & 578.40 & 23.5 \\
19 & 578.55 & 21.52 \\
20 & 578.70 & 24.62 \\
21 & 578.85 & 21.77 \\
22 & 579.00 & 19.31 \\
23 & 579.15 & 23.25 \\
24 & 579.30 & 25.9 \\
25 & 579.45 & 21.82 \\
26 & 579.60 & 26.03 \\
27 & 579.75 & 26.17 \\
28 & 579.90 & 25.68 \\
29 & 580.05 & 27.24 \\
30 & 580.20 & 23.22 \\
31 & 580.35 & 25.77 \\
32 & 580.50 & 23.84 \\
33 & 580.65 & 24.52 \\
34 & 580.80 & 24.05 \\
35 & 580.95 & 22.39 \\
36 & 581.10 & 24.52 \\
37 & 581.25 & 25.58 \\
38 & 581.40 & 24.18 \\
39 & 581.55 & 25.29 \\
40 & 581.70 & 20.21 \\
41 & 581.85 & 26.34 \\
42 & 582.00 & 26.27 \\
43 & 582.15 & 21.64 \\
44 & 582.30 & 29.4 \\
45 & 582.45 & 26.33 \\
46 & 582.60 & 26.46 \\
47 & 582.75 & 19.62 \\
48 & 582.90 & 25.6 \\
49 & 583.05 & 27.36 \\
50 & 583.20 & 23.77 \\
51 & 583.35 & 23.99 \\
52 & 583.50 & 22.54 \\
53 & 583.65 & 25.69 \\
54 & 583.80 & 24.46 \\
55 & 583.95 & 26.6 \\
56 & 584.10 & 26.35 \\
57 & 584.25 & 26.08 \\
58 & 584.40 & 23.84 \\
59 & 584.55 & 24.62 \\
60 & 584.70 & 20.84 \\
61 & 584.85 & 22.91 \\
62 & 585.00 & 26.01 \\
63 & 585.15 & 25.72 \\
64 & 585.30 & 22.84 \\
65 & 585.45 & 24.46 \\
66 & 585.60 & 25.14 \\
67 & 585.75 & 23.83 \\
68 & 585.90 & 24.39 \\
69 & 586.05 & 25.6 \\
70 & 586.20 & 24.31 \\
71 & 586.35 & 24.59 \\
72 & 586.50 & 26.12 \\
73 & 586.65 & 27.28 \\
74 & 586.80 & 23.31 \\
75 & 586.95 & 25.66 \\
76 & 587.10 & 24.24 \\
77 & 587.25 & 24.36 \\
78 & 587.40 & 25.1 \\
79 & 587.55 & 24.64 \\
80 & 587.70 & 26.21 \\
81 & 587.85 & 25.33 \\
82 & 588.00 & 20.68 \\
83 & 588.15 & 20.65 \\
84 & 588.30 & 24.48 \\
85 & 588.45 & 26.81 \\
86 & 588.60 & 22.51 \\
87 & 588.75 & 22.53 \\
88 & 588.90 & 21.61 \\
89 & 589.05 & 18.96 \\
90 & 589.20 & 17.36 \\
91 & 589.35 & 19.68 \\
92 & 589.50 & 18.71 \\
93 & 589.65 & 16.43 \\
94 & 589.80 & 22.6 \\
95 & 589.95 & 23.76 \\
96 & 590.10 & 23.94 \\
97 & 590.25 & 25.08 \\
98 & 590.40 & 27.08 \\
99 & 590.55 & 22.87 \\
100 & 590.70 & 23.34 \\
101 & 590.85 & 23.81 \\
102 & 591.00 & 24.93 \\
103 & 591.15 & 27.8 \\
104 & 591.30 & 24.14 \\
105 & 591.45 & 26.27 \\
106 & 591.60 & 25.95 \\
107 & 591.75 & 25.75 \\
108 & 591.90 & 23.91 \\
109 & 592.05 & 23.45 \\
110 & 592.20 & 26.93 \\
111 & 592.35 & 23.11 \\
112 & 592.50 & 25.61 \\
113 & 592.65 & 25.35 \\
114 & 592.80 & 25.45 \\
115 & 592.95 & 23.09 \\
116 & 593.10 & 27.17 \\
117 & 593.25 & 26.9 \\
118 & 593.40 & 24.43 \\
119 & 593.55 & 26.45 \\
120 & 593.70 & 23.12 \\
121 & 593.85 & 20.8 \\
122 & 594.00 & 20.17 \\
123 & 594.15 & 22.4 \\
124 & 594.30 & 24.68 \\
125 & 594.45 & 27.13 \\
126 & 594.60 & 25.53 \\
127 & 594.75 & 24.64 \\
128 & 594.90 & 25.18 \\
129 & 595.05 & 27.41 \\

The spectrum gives 0.21 nm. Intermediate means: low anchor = 26.3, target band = 22.8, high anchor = 24.6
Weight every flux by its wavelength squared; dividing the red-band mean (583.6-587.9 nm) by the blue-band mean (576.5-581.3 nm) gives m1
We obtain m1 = 1.0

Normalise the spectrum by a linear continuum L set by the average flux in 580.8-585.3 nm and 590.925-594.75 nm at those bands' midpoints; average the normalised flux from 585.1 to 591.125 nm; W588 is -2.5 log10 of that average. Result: 0.05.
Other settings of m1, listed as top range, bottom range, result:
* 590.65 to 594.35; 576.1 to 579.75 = 1.07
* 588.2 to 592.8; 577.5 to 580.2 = 1.04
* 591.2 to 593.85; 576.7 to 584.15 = 1.07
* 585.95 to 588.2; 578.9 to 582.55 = 1.02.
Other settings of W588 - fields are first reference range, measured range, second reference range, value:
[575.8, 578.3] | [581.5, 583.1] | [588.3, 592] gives -0.03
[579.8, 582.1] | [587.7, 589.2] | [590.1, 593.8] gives 0.11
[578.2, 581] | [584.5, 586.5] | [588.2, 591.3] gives -0.05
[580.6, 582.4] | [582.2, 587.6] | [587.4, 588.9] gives -0.03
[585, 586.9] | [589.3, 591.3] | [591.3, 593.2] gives 0.09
